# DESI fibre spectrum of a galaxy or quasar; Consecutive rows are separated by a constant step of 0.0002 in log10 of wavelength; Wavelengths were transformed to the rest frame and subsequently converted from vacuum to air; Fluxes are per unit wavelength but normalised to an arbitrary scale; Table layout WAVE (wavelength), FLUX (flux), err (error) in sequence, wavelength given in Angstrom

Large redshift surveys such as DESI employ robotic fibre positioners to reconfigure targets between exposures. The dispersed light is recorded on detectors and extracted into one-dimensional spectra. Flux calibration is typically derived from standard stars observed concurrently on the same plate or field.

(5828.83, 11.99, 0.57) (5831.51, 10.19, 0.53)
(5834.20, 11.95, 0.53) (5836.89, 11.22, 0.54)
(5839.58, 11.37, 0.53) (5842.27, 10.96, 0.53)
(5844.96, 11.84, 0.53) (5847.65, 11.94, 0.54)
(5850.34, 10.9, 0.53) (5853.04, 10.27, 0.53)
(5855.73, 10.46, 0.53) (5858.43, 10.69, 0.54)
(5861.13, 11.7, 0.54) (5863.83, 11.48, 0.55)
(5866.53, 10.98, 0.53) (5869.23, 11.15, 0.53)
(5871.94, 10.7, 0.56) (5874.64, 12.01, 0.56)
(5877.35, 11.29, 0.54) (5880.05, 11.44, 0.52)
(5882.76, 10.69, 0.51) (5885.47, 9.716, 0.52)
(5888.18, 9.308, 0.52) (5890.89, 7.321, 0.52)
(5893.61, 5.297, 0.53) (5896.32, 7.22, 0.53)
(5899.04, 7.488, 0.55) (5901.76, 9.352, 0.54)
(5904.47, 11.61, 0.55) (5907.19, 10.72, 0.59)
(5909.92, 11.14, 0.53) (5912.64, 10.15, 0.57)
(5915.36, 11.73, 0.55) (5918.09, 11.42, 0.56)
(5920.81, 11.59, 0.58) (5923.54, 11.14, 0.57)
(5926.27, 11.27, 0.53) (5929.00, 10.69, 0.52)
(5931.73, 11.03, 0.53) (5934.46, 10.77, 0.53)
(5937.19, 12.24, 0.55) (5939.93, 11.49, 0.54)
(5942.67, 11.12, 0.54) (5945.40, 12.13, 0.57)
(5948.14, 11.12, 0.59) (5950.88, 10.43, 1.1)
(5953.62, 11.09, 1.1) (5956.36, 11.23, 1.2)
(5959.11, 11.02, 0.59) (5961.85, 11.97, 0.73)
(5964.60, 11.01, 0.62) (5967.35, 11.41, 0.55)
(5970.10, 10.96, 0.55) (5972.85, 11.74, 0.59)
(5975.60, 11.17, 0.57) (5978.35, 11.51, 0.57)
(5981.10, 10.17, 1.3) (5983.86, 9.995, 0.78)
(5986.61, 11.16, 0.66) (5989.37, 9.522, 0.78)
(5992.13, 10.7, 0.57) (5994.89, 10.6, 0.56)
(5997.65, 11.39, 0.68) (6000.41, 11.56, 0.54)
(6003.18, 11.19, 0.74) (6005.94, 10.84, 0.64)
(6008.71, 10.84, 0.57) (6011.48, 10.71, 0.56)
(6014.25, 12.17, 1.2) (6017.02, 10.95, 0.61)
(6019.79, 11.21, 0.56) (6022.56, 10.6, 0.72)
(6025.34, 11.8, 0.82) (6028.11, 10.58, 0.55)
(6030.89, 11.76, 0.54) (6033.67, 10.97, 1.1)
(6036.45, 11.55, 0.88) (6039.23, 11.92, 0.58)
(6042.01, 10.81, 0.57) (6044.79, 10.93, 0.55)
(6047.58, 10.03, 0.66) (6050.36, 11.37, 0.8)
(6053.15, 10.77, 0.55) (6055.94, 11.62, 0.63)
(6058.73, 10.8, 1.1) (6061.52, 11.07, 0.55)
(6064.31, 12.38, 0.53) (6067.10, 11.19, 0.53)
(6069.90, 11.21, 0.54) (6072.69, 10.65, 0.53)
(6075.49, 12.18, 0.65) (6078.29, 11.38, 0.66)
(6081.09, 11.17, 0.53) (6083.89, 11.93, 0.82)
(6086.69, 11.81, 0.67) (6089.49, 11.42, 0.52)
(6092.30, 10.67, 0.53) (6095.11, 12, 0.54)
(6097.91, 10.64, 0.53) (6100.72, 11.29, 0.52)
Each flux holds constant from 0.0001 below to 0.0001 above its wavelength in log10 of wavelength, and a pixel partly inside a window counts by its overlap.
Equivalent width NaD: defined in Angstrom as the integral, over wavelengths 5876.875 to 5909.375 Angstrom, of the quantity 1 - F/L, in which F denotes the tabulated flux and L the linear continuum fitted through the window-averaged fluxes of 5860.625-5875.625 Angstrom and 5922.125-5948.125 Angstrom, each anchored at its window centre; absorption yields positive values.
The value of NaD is 5.8 Angstrom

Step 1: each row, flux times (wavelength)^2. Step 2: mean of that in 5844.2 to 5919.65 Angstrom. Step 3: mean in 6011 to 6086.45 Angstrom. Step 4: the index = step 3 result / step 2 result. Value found 1.2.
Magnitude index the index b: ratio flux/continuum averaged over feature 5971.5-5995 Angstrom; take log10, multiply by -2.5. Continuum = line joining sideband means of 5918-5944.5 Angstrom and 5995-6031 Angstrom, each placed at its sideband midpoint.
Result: 0.05 mag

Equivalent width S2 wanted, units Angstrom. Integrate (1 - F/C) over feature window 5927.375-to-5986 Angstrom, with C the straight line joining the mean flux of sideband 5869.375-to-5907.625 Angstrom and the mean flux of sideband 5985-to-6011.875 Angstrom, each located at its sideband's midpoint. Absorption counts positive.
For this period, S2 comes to -4.4 Angstrom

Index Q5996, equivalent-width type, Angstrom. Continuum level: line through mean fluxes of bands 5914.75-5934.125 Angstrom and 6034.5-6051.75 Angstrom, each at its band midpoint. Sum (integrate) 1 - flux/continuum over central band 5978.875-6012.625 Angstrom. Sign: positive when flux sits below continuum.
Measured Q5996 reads 1.23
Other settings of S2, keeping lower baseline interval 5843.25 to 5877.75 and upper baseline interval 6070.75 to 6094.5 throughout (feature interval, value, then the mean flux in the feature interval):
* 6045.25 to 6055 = 0.5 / 10.8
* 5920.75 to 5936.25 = 0.3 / 11.1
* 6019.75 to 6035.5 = 0.3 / 11.2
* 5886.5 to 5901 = 4.8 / 7.46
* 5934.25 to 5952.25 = -0.2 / 11.4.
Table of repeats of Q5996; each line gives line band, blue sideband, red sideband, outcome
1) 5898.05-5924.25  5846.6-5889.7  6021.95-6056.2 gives 0.7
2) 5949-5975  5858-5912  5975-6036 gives -1.4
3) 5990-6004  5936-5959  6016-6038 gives 0.3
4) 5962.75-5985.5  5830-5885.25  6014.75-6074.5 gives 0.3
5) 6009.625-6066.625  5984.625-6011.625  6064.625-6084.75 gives -0.3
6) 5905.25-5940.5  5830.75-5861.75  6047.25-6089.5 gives 0.1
